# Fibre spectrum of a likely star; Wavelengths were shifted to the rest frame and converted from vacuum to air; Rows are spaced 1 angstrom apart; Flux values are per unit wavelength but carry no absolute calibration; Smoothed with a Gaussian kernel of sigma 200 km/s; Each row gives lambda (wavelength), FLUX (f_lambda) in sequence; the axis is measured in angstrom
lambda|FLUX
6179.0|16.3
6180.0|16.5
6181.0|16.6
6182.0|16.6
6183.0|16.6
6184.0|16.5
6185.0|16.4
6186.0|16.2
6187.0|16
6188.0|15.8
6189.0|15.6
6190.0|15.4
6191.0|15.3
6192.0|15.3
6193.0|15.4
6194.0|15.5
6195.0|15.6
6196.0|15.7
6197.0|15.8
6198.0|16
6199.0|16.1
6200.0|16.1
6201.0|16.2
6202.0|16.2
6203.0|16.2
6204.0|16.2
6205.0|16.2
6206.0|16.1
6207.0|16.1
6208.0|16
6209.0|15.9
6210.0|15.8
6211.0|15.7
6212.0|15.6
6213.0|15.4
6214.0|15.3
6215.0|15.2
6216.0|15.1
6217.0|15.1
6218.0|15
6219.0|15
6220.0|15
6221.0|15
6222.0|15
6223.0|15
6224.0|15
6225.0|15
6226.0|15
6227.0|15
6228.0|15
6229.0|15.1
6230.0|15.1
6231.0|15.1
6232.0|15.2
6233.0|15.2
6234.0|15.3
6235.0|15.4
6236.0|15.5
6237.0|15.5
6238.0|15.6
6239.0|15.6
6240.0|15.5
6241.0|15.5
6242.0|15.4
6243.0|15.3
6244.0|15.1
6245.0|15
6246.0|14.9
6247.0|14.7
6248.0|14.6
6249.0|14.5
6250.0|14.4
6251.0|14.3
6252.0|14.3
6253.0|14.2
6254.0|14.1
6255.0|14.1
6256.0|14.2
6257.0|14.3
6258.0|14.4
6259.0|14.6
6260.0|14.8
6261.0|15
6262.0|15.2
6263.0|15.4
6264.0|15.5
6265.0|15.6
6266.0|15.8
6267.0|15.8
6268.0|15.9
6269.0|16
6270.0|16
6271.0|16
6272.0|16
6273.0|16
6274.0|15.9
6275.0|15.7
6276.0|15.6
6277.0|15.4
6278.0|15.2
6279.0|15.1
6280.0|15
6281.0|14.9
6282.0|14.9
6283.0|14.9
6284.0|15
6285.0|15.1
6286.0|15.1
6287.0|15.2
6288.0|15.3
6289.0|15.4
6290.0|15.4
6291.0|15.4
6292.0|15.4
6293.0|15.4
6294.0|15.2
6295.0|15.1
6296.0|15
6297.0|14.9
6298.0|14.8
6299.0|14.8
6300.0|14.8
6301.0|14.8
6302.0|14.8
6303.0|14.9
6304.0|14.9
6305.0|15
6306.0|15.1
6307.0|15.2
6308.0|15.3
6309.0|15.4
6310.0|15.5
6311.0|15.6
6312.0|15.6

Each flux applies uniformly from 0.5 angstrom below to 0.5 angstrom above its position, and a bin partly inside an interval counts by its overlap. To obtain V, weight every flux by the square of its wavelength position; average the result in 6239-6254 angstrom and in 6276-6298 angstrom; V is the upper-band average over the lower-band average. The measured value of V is 1.04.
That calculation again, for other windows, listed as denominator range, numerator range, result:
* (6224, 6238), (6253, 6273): 1.01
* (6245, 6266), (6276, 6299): 1.04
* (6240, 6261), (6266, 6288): 1.06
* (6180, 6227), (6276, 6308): 0.99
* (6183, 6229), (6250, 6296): 0.99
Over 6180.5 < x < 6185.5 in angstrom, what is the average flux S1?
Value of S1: 16.5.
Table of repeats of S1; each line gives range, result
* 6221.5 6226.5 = 15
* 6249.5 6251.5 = 14.4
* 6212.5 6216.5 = 15.2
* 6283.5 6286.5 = 15.1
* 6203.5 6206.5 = 16.2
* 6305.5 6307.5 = 15.1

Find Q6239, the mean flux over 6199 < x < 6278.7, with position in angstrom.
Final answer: 15.3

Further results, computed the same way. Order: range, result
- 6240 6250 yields 15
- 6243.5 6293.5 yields 15.1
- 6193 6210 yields 16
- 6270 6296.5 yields 15.3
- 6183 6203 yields 15.9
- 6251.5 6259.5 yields 14.3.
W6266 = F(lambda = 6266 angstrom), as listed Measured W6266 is 15.8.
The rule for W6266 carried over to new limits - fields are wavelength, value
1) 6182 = 16.6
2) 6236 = 15.5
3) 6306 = 15.1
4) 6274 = 15.9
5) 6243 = 15.3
